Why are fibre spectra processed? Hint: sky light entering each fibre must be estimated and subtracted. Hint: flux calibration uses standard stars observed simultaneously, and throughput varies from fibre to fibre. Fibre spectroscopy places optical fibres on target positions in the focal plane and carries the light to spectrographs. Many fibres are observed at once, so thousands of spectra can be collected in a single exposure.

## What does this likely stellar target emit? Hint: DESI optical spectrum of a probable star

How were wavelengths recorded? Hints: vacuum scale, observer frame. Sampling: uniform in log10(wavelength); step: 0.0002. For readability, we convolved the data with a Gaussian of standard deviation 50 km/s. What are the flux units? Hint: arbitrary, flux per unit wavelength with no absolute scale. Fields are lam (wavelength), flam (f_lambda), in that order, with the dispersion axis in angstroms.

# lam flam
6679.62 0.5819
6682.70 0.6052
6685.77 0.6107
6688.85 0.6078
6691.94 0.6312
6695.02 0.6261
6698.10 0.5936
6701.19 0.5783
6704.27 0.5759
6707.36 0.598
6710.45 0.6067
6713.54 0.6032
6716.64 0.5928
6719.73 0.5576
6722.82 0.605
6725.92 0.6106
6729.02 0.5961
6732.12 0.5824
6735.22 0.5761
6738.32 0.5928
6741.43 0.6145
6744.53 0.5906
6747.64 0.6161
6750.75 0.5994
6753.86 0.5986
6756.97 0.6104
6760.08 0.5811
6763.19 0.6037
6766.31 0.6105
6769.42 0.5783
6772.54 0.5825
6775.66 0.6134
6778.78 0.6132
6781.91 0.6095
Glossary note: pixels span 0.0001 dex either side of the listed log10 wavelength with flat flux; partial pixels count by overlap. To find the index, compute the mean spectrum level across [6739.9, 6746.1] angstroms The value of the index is 0.603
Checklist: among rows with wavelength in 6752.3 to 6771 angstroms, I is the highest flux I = 0.6105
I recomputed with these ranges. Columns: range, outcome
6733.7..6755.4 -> 0.6161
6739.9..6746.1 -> 0.6145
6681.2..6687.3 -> 0.6107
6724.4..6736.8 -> 0.6106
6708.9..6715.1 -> 0.6067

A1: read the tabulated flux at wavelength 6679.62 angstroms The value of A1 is 0.5819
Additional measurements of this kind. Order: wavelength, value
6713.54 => 0.6032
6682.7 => 0.6052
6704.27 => 0.5759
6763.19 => 0.6037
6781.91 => 0.6095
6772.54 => 0.5825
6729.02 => 0.5961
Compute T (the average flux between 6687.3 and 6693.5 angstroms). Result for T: 0.619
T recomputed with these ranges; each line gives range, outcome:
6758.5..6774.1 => 0.591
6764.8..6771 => 0.595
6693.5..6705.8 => 0.594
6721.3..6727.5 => 0.607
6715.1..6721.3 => 0.576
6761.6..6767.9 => 0.607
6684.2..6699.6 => 0.614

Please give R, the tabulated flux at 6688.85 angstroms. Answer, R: 0.6078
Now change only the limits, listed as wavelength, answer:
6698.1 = 0.5936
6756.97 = 0.6104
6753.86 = 0.5986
